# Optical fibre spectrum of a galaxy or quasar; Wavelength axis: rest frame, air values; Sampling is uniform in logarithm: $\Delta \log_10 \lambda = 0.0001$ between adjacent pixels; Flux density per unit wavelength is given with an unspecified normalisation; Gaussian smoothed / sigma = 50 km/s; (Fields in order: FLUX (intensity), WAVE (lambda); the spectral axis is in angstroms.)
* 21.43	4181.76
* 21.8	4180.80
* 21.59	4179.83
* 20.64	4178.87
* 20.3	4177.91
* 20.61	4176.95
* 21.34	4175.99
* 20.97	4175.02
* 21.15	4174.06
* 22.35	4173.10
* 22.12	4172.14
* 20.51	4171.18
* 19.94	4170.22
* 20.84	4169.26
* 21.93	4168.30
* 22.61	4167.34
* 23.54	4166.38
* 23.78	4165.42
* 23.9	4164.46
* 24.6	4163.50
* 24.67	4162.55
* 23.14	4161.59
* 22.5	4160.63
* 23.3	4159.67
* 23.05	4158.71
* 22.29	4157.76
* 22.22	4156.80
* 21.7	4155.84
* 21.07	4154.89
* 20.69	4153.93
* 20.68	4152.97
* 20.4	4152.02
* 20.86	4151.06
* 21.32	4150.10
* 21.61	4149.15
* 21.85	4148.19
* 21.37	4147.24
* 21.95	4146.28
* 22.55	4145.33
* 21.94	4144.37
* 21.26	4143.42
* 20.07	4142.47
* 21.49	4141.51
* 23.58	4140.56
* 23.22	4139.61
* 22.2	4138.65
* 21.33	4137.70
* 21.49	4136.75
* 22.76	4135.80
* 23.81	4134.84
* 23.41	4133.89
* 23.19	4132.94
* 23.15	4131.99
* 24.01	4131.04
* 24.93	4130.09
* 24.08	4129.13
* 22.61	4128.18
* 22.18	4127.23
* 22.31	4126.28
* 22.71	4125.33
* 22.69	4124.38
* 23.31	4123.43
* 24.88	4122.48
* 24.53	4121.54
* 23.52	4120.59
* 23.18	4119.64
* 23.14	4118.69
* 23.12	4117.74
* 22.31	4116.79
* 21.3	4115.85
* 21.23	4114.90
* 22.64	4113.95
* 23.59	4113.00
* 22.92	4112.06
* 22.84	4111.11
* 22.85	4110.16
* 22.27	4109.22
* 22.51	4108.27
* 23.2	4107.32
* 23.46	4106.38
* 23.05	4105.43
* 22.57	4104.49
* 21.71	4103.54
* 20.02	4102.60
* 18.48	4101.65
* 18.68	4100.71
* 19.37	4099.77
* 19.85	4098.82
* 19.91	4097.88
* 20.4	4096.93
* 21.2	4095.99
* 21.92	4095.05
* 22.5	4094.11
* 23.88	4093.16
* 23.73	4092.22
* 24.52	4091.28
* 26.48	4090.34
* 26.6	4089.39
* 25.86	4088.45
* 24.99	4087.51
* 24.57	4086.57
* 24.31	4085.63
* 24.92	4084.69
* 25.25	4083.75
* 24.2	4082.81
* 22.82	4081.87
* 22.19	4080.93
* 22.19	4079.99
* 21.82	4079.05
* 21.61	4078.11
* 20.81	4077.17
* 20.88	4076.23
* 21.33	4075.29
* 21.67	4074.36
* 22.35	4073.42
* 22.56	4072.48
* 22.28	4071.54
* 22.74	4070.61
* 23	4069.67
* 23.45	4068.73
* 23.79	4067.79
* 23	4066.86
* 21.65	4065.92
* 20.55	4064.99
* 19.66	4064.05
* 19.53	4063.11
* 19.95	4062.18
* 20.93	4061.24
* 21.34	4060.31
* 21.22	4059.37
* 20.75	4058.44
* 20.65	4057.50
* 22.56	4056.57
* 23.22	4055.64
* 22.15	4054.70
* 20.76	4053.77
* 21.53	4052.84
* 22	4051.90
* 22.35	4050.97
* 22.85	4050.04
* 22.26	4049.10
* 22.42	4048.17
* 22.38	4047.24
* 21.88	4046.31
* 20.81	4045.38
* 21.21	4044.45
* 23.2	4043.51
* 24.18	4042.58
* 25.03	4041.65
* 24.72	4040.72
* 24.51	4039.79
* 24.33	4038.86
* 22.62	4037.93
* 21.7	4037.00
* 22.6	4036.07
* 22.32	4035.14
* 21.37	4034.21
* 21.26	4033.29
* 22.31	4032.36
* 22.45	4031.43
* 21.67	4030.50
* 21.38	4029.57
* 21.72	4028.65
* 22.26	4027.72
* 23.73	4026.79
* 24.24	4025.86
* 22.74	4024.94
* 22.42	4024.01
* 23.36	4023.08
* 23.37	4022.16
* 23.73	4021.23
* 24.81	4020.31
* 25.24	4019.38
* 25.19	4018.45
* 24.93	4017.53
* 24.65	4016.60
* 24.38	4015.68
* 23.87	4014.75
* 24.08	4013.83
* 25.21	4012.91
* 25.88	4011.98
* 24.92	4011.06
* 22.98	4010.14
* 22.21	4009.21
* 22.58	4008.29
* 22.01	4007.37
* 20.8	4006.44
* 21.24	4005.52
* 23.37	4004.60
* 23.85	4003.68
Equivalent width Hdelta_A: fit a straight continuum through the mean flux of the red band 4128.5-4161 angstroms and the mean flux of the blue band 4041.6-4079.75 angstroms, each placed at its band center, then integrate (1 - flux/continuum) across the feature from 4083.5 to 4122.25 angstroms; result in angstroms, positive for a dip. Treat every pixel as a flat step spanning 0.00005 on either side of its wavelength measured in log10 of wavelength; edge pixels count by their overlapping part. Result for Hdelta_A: -1.3 angstroms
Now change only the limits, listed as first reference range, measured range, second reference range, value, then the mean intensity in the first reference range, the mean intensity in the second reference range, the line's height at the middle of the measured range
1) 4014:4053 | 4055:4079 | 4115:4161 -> 1.2 angstroms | 23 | 22.4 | 22.8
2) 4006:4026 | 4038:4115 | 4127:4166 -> 2.6 angstroms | 23.8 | 22.4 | 23.2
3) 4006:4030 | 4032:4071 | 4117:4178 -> 1.9 angstroms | 23.6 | 22.4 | 23.3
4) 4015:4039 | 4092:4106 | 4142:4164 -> 0.8 angstroms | 23.1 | 22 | 22.5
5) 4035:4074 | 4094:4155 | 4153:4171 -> 0.6 angstroms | 22.2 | 22.5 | 22.4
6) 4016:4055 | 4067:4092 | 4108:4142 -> -0.5 angstroms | 22.9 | 22.9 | 22.9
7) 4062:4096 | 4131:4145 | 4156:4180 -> 0.0 angstroms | 22.9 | 22.2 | 22.4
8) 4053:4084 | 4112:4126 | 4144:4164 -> -0.6 angstroms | 21.9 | 22.1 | 22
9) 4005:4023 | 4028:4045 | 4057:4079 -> 0.1 angstroms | 23.8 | 21.6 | 22.9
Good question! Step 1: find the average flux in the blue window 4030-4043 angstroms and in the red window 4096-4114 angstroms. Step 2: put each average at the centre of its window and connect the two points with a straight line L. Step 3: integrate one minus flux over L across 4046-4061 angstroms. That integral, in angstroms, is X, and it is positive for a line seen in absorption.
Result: 0.47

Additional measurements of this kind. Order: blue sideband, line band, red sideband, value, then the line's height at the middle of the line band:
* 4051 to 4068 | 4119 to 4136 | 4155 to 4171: -0.9 angstroms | 22.2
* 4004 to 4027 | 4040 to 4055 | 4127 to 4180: 0.5 angstroms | 23.3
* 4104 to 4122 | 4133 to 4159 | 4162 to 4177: 0.7 angstroms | 22.5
